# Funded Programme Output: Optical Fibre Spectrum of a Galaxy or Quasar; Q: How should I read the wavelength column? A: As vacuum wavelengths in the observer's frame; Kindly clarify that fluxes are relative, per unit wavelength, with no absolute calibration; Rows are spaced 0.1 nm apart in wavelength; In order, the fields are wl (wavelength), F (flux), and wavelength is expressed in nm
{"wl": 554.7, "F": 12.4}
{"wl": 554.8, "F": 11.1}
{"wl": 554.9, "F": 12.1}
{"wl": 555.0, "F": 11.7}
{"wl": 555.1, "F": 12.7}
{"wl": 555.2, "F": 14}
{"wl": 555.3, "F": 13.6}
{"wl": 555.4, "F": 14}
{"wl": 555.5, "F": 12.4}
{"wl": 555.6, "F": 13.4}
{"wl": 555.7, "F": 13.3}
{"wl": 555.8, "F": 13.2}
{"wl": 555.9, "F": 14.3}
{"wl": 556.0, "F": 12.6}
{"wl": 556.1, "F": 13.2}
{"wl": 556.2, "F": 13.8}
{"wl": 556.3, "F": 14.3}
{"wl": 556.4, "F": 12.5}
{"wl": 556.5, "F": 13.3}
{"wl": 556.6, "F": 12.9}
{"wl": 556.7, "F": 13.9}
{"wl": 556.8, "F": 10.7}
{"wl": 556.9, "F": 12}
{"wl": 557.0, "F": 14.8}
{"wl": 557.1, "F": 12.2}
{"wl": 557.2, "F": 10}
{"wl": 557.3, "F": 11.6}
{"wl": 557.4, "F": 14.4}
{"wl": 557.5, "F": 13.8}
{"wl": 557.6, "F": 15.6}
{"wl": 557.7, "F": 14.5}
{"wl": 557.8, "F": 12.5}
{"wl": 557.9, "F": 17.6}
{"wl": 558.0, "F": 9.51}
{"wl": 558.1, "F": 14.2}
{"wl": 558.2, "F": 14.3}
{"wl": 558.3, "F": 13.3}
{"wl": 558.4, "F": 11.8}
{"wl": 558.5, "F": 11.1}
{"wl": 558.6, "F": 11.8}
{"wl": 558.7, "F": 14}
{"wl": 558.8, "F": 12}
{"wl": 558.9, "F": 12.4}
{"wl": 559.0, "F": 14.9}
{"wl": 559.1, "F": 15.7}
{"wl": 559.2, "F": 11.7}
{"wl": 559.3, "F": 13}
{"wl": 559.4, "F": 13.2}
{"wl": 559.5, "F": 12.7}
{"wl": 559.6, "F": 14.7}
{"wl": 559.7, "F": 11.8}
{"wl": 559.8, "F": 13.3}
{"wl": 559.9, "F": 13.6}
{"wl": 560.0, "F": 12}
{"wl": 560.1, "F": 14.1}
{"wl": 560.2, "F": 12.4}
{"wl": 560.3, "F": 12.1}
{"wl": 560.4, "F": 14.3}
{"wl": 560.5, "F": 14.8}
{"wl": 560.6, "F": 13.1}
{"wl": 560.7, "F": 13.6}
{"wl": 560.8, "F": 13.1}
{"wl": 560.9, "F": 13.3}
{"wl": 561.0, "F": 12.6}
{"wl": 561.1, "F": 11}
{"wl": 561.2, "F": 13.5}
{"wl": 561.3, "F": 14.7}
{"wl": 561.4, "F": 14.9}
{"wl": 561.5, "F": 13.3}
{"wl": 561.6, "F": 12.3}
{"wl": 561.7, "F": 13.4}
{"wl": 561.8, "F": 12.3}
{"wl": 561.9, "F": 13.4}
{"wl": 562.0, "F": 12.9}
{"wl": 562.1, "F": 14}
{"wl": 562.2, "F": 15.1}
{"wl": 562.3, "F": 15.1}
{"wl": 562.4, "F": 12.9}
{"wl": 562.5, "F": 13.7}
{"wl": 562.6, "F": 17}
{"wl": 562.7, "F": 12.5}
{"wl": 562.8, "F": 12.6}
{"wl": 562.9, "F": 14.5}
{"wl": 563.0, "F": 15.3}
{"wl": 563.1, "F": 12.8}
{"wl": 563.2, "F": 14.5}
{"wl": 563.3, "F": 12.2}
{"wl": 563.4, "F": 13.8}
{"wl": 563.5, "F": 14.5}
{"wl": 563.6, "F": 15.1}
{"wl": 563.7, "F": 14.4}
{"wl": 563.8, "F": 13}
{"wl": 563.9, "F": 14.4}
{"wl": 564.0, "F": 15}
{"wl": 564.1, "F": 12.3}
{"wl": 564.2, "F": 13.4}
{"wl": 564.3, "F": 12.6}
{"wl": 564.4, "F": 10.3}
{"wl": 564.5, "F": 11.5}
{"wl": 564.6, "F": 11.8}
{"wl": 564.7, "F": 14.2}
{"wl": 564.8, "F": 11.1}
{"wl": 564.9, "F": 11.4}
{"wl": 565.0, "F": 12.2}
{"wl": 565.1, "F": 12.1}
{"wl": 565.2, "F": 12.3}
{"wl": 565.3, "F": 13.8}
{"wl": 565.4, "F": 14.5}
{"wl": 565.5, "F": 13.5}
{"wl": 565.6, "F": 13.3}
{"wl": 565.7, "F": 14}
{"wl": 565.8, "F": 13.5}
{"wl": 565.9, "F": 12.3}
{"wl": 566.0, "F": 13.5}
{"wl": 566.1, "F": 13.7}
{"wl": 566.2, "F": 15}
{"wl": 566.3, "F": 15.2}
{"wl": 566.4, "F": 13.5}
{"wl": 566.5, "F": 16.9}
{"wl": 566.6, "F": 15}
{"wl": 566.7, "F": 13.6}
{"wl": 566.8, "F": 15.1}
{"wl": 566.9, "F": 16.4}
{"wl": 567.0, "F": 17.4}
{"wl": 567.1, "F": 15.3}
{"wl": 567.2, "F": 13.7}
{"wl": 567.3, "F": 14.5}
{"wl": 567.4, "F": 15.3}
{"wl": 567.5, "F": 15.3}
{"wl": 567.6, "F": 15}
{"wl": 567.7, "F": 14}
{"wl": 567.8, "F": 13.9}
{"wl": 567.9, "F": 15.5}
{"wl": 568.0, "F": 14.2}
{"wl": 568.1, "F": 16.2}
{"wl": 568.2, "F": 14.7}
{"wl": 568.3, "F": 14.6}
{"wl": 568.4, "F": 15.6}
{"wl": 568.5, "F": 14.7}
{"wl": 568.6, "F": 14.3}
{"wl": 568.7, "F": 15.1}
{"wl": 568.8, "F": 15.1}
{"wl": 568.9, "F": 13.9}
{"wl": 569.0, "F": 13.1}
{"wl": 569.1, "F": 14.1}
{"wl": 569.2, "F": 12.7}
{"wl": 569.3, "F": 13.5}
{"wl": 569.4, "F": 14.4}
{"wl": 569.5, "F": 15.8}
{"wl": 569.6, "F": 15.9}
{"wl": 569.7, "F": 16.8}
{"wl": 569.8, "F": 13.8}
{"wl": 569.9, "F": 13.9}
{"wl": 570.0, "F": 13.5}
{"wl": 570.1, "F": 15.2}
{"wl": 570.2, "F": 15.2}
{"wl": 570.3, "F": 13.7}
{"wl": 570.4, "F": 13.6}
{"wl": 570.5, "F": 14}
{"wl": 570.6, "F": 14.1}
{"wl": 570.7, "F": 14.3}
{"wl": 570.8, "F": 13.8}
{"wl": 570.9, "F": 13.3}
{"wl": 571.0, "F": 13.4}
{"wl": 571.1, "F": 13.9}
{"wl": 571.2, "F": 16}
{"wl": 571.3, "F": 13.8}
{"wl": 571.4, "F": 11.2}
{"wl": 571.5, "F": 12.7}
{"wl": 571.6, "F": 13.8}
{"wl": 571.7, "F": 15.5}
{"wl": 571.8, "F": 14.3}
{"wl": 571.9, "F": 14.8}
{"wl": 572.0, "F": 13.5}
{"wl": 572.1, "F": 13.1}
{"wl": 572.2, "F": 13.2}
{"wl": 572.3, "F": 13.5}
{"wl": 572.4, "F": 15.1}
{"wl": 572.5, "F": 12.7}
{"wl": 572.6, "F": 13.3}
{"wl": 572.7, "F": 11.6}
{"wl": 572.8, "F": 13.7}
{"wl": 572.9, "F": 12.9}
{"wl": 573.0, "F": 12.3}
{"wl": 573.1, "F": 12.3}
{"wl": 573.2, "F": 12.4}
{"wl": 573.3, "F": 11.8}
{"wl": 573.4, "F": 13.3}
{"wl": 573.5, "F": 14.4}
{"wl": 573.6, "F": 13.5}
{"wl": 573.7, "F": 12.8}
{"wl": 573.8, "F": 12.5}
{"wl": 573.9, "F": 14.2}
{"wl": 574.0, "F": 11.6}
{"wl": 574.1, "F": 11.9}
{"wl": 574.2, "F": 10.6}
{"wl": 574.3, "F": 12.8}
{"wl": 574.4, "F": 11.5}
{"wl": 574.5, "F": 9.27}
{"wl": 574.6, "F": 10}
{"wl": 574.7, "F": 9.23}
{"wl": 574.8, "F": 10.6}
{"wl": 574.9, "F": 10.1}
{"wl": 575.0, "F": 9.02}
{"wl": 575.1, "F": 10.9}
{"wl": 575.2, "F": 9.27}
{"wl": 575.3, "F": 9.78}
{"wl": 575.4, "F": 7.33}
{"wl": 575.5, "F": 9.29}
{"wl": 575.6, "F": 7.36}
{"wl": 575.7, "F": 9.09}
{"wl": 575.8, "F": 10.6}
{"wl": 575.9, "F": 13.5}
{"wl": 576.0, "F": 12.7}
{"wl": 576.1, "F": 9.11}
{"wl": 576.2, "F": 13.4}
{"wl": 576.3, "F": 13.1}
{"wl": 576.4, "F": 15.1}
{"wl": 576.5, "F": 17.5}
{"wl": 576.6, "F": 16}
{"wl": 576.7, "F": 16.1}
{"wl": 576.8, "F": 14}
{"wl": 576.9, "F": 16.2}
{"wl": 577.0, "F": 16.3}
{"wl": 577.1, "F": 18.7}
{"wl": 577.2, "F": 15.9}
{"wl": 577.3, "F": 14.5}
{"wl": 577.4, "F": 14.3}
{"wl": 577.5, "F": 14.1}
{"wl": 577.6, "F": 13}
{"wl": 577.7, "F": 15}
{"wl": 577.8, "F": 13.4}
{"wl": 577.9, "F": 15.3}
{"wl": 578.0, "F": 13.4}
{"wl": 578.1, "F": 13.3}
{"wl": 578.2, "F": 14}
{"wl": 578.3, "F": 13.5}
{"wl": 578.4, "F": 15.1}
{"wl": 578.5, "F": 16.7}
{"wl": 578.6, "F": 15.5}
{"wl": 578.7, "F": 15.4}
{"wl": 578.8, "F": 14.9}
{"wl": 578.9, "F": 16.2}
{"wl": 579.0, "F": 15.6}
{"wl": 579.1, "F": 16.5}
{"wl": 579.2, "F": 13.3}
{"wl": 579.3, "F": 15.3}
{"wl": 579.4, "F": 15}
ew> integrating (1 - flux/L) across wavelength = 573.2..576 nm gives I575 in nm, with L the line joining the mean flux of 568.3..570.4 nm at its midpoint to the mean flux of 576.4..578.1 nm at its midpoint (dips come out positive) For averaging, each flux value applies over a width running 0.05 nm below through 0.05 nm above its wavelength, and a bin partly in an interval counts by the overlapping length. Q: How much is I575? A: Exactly 0.73 nm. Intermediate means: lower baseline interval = 14.5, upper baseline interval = 15.2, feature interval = 11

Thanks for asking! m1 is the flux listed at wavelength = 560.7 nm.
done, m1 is 13.6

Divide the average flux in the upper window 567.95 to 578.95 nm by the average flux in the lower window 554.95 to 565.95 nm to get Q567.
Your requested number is 1.02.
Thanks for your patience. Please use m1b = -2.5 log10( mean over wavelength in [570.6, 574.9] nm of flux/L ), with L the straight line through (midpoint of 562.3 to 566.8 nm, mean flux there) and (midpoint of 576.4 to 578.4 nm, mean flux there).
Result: 0.128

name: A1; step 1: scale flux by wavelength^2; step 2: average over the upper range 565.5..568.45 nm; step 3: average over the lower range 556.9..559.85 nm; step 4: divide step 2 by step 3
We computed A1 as 1.1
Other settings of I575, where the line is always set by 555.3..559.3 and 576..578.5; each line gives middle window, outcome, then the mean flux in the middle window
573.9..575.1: 0.30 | 10.8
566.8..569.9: -0.19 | 14.8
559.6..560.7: 0.01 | 13.2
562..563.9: -0.06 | 14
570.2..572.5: 0.05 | 13.8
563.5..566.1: 0.12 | 13.1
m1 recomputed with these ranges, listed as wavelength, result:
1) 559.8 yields 13.3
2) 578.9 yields 16.2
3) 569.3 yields 13.5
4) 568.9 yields 13.9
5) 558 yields 9.51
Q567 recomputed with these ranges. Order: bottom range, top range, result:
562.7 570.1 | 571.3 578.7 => 0.92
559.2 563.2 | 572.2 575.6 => 0.87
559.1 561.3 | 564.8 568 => 1.08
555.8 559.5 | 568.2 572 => 1.08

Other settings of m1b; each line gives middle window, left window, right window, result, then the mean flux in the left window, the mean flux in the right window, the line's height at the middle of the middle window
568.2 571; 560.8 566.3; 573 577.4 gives -0.121 mag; 13.4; 12.3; 12.8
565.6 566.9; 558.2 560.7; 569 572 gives -0.044 mag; 13.1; 14.1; 13.7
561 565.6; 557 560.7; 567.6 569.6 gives 0.036 mag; 13.2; 14.5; 13.8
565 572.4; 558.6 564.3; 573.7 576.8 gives -0.148 mag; 13.5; 11.5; 12.5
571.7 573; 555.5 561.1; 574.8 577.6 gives -0.060 mag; 13.2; 12.7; 12.8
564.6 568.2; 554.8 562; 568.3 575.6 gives -0.088 mag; 13.1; 13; 13.1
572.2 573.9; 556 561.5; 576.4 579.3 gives 0.125 mag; 13.2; 15.1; 14.6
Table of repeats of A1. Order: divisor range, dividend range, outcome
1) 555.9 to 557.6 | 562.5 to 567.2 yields 1.09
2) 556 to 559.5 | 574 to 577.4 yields 0.99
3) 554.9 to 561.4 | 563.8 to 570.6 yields 1.11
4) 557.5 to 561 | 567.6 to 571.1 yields 1.12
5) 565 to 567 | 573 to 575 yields 0.86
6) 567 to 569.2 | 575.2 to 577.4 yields 0.92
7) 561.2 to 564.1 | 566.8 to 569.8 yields 1.09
